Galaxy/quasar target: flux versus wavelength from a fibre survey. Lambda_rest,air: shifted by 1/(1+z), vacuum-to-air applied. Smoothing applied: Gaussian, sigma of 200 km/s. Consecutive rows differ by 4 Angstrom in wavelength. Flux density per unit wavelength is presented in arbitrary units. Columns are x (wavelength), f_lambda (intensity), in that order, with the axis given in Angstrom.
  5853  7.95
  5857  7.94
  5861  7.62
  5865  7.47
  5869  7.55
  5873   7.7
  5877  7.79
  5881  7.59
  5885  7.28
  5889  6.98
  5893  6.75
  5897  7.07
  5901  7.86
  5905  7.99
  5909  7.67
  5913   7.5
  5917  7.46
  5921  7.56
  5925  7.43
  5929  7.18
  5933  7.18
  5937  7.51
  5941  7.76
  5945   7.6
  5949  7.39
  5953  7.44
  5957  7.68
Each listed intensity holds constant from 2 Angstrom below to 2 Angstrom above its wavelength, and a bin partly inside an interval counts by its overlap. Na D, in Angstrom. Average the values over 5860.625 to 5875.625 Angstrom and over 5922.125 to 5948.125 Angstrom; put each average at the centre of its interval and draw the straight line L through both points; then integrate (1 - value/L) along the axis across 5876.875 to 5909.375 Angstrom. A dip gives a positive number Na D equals 0.5 Angstrom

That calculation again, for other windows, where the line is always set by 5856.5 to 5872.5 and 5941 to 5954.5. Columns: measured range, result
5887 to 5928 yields 0.80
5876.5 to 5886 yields 0.07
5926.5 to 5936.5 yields 0.40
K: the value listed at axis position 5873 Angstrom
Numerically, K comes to 7.7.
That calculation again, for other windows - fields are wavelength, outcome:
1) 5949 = 7.39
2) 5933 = 7.18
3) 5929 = 7.18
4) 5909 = 7.67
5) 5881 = 7.59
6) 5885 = 7.28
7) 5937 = 7.51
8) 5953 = 7.44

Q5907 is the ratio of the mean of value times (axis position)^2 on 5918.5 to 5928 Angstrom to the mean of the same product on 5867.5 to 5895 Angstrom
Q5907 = 1.0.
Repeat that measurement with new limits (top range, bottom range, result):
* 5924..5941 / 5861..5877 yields 0.99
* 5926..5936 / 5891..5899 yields 1.06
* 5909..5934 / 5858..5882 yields 0.99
